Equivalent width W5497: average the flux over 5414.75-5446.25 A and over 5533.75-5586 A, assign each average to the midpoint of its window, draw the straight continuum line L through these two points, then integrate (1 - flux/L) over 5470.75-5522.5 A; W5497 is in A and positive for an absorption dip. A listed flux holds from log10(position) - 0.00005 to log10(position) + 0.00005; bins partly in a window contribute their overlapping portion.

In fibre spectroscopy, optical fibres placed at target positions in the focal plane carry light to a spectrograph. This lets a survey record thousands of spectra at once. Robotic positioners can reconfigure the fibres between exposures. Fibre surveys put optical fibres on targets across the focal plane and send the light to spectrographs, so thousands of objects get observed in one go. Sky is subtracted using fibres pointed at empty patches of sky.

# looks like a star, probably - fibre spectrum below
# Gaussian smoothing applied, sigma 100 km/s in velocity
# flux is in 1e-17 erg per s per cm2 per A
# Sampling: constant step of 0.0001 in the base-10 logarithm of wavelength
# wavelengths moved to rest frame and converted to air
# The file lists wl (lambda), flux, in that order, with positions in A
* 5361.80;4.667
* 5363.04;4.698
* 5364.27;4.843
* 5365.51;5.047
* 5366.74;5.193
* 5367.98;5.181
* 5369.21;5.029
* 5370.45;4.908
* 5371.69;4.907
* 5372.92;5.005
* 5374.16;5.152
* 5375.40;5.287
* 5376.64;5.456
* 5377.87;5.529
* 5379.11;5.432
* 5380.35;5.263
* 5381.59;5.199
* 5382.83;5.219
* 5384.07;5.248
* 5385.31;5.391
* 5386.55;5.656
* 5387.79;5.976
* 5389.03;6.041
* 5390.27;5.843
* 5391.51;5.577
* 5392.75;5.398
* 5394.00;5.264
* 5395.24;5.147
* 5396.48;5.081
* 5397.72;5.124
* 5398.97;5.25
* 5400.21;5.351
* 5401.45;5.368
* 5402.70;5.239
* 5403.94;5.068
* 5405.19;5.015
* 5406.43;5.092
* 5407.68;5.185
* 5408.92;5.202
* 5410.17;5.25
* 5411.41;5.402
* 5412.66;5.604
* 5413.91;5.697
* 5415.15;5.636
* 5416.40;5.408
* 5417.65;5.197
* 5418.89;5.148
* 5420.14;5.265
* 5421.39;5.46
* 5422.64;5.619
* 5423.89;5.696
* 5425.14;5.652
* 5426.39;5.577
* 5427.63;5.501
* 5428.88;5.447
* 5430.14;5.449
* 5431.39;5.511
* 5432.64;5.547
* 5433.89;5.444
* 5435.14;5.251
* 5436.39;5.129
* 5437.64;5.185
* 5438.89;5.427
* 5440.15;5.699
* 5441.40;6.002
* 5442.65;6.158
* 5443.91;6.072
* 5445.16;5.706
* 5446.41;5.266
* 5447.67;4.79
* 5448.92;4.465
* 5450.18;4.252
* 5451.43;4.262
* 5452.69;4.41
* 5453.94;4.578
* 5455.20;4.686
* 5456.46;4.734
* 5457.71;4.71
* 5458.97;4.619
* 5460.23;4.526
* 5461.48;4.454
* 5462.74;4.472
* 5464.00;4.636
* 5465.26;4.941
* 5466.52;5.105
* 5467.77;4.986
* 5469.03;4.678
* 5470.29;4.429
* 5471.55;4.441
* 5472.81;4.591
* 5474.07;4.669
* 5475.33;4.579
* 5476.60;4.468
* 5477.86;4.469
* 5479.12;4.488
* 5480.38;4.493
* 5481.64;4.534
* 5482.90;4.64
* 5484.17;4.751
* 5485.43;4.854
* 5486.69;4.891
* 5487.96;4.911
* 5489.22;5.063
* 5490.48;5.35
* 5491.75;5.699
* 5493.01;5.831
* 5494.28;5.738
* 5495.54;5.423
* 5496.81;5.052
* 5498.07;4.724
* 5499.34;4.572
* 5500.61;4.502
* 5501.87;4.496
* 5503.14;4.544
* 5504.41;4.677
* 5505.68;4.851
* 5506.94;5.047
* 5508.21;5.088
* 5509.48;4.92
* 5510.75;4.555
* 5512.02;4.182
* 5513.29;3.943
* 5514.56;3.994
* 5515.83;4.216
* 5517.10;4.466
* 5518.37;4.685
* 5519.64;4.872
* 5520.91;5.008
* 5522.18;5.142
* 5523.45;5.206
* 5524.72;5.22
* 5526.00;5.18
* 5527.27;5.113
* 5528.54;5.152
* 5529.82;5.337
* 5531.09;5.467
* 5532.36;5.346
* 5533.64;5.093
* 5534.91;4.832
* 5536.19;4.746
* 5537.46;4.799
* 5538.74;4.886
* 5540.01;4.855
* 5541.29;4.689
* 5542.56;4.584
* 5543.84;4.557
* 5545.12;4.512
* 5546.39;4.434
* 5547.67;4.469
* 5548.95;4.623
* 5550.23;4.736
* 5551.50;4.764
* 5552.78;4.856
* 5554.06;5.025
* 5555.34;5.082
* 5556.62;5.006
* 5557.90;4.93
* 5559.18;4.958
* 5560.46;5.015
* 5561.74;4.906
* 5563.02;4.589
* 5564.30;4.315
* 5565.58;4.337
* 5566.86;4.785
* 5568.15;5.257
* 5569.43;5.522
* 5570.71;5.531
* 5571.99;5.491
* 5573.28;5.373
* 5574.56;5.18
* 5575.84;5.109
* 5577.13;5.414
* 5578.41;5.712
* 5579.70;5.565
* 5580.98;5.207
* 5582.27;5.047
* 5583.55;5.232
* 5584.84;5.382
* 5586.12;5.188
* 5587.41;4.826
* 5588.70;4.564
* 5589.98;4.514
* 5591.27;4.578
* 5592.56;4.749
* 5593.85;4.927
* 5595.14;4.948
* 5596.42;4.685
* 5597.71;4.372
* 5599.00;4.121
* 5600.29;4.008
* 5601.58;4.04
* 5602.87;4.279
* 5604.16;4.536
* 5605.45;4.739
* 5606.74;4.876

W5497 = 4.7 A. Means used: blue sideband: 5.52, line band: 4.76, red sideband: 4.96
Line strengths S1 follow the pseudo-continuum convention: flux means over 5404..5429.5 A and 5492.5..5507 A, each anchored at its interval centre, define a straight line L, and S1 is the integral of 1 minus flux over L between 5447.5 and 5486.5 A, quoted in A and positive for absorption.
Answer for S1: 3.93 A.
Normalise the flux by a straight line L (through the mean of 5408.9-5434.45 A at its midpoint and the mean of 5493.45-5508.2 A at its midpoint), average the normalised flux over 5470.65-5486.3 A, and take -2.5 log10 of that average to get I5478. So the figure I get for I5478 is 0.107 mag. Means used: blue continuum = 5.47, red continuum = 4.9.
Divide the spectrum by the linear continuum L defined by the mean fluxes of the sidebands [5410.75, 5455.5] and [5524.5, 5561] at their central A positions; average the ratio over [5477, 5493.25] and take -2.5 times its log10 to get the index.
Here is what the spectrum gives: 0.05 mag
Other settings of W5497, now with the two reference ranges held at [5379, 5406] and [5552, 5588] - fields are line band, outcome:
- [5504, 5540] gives 2.2 A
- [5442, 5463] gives 1.7 A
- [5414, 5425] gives -0.3 A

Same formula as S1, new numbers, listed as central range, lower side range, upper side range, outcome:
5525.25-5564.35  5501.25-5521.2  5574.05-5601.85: -1.3 A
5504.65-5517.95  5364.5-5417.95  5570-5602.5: 1.4 A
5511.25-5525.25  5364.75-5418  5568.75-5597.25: 1.5 A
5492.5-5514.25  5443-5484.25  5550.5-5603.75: -0.2 A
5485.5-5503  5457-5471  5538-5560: -1.3 A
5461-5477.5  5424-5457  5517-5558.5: 1.6 A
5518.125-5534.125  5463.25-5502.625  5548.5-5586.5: -0.6 A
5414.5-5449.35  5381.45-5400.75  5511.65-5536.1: -1.3 A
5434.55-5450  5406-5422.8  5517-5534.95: -0.3 A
